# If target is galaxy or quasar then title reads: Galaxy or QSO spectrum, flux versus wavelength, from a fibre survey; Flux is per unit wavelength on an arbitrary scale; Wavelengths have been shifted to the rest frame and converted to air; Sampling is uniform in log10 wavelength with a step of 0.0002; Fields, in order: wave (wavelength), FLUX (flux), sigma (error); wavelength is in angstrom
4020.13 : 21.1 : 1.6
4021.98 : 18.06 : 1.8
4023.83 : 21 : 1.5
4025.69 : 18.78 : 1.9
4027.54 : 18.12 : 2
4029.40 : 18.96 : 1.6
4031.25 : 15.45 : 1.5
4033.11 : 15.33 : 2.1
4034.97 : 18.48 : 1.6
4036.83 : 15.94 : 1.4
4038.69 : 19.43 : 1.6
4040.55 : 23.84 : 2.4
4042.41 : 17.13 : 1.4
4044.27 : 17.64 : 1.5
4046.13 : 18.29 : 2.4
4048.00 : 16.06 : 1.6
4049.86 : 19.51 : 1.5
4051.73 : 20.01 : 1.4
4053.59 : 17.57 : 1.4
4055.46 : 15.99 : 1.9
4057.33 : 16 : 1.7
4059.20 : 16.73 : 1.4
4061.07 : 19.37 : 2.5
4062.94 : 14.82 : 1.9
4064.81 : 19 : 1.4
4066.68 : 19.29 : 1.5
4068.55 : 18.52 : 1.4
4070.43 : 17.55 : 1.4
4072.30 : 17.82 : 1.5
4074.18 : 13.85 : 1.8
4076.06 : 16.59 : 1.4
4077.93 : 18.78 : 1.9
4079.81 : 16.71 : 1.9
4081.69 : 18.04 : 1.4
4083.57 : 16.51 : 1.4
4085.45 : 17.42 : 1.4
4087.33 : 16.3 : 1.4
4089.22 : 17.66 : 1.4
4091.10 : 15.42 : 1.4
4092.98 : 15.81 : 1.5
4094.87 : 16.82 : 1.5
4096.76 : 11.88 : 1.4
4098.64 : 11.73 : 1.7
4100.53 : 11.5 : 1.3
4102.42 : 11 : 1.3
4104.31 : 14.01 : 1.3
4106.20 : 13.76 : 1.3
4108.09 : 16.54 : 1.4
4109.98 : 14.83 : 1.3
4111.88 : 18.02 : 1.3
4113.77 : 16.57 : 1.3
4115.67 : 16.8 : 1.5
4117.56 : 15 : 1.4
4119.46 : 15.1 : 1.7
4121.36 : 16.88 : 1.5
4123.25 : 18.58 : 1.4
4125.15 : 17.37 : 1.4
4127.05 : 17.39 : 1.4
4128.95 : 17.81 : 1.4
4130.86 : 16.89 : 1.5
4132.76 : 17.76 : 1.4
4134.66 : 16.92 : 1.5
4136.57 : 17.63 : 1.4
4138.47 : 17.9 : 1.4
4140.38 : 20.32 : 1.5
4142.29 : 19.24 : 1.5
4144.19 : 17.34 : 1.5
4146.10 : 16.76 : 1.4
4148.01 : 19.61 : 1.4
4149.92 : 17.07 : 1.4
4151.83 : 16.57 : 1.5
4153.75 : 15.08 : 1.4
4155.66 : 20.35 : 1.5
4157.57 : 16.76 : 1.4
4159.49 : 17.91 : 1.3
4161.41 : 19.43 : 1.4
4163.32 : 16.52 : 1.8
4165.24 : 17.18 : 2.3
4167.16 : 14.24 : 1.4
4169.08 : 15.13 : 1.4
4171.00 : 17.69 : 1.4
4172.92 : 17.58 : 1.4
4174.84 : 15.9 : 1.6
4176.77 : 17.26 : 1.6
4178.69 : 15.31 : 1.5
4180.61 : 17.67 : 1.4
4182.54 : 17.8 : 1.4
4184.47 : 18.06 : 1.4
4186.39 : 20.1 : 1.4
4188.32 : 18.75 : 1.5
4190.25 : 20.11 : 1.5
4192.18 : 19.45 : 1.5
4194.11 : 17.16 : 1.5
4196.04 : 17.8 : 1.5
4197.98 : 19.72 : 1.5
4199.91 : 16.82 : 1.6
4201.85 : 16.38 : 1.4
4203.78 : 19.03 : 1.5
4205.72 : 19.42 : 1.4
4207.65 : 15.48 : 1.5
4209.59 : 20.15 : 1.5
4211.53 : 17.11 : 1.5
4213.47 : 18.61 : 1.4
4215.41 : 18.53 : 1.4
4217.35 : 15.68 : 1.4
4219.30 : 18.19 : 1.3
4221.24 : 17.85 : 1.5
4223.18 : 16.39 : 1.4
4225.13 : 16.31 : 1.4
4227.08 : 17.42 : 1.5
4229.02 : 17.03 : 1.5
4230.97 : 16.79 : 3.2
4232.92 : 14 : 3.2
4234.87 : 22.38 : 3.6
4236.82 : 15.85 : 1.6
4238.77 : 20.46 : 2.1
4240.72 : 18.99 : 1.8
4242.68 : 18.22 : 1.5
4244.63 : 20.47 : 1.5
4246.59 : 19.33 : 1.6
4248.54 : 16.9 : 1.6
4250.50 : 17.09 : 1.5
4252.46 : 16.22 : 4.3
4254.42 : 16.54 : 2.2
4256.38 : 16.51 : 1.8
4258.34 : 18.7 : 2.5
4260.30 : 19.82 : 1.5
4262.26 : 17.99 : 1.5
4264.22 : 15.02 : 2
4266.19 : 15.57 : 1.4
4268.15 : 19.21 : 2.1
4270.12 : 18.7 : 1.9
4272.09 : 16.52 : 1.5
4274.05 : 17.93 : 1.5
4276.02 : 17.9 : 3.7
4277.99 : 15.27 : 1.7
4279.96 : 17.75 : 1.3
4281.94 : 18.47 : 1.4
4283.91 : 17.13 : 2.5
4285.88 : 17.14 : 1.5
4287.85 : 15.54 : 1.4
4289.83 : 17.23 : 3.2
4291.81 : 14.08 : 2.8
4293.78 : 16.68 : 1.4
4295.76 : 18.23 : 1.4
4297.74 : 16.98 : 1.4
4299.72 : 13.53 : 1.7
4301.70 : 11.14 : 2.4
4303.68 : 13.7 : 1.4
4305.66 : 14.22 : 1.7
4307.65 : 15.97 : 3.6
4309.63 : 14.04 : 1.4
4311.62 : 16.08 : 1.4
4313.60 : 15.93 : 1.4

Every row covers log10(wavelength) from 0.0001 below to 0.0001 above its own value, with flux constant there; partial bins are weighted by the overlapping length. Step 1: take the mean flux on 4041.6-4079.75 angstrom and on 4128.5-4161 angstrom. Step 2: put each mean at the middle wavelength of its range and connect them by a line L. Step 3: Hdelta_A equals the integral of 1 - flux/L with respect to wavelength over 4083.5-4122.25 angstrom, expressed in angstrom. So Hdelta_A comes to 5.4 angstrom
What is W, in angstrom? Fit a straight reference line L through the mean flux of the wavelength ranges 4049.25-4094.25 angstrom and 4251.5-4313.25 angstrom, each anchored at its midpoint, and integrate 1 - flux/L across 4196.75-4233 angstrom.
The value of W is -1.72 angstrom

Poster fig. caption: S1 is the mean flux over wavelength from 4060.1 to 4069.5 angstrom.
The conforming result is 18.2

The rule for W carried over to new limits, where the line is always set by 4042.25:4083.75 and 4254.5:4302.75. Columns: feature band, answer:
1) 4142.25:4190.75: -0.87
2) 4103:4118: 1.50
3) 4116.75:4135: 0.31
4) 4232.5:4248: -1.76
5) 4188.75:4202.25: -0.99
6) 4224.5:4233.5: 0.28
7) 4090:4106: 3.51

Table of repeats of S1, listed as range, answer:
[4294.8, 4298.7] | 17.6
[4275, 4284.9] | 17.3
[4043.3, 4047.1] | 17.9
